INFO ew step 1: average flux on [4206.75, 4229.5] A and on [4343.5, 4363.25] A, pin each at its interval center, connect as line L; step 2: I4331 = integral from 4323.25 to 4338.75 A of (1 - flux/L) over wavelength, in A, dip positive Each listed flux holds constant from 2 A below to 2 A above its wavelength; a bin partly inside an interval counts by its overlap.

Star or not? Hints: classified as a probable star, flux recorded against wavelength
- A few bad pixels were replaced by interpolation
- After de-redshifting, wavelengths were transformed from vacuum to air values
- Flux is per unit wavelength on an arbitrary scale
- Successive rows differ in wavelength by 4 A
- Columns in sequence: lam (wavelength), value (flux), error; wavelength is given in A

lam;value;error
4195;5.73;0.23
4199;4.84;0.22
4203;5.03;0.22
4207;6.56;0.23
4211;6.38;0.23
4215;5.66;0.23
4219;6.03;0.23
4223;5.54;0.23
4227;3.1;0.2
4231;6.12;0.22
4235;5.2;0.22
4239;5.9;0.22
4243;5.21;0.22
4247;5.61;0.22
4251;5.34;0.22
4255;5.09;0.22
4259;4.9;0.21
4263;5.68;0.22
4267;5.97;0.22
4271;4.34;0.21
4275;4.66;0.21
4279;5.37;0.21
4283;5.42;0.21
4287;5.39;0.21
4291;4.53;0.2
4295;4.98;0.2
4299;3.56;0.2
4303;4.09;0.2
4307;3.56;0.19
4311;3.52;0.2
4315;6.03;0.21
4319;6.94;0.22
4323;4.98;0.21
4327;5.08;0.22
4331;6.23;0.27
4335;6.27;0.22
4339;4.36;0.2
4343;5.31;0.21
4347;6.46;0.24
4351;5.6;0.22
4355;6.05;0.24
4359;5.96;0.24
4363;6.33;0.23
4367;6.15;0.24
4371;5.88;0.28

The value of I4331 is 0.85 A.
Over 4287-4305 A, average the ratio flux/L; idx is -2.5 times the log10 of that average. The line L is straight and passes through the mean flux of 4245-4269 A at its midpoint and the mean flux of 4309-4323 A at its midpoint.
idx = 0.225 mag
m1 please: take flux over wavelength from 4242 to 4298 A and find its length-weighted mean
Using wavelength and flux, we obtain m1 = 5.15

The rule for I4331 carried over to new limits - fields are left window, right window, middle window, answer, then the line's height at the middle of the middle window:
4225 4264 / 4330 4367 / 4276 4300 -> 2.4 A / 5.47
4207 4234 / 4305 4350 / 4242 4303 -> 4.6 A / 5.45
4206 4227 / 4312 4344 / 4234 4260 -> 1.6 A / 5.69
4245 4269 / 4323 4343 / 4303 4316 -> 2.9 A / 5.42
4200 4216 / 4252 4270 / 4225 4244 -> 1.7 A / 5.6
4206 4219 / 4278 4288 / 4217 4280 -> 5.6 A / 5.76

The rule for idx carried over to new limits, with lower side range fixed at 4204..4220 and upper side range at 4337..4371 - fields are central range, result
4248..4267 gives 0.12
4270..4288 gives 0.18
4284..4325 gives 0.23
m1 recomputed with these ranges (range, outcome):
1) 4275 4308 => 4.65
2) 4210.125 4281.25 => 5.32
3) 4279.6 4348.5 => 5.1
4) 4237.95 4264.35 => 5.36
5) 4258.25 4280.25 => 5.16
